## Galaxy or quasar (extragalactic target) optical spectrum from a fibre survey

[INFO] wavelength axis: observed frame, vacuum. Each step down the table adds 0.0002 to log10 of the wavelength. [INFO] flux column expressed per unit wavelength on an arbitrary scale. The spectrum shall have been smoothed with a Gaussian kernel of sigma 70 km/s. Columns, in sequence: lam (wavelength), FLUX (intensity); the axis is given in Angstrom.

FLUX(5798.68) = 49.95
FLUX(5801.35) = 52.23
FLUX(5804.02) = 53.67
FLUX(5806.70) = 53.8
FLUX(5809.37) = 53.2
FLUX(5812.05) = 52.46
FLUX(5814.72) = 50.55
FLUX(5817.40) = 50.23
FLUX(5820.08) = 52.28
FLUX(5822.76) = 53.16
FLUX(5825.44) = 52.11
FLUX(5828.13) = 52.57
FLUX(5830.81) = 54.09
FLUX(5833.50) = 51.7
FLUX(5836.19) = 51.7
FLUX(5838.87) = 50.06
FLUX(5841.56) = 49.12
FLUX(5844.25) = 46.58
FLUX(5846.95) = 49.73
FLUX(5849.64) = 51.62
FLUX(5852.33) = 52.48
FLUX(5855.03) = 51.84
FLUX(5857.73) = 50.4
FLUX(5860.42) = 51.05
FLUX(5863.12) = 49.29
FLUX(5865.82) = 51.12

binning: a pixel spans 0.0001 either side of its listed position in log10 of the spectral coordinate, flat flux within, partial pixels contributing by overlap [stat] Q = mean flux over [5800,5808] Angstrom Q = 53.2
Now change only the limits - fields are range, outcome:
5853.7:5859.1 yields 51.2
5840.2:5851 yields 49.3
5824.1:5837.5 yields 52.4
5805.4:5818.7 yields 52.1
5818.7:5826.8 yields 52.5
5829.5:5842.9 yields 51.3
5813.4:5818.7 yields 50.4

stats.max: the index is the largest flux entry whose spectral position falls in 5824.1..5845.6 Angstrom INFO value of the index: 54.09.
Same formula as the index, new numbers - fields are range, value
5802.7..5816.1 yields 53.8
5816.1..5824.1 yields 53.16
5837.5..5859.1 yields 52.48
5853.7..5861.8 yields 51.84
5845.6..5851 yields 51.62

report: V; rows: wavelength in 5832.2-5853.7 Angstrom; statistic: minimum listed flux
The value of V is 46.58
